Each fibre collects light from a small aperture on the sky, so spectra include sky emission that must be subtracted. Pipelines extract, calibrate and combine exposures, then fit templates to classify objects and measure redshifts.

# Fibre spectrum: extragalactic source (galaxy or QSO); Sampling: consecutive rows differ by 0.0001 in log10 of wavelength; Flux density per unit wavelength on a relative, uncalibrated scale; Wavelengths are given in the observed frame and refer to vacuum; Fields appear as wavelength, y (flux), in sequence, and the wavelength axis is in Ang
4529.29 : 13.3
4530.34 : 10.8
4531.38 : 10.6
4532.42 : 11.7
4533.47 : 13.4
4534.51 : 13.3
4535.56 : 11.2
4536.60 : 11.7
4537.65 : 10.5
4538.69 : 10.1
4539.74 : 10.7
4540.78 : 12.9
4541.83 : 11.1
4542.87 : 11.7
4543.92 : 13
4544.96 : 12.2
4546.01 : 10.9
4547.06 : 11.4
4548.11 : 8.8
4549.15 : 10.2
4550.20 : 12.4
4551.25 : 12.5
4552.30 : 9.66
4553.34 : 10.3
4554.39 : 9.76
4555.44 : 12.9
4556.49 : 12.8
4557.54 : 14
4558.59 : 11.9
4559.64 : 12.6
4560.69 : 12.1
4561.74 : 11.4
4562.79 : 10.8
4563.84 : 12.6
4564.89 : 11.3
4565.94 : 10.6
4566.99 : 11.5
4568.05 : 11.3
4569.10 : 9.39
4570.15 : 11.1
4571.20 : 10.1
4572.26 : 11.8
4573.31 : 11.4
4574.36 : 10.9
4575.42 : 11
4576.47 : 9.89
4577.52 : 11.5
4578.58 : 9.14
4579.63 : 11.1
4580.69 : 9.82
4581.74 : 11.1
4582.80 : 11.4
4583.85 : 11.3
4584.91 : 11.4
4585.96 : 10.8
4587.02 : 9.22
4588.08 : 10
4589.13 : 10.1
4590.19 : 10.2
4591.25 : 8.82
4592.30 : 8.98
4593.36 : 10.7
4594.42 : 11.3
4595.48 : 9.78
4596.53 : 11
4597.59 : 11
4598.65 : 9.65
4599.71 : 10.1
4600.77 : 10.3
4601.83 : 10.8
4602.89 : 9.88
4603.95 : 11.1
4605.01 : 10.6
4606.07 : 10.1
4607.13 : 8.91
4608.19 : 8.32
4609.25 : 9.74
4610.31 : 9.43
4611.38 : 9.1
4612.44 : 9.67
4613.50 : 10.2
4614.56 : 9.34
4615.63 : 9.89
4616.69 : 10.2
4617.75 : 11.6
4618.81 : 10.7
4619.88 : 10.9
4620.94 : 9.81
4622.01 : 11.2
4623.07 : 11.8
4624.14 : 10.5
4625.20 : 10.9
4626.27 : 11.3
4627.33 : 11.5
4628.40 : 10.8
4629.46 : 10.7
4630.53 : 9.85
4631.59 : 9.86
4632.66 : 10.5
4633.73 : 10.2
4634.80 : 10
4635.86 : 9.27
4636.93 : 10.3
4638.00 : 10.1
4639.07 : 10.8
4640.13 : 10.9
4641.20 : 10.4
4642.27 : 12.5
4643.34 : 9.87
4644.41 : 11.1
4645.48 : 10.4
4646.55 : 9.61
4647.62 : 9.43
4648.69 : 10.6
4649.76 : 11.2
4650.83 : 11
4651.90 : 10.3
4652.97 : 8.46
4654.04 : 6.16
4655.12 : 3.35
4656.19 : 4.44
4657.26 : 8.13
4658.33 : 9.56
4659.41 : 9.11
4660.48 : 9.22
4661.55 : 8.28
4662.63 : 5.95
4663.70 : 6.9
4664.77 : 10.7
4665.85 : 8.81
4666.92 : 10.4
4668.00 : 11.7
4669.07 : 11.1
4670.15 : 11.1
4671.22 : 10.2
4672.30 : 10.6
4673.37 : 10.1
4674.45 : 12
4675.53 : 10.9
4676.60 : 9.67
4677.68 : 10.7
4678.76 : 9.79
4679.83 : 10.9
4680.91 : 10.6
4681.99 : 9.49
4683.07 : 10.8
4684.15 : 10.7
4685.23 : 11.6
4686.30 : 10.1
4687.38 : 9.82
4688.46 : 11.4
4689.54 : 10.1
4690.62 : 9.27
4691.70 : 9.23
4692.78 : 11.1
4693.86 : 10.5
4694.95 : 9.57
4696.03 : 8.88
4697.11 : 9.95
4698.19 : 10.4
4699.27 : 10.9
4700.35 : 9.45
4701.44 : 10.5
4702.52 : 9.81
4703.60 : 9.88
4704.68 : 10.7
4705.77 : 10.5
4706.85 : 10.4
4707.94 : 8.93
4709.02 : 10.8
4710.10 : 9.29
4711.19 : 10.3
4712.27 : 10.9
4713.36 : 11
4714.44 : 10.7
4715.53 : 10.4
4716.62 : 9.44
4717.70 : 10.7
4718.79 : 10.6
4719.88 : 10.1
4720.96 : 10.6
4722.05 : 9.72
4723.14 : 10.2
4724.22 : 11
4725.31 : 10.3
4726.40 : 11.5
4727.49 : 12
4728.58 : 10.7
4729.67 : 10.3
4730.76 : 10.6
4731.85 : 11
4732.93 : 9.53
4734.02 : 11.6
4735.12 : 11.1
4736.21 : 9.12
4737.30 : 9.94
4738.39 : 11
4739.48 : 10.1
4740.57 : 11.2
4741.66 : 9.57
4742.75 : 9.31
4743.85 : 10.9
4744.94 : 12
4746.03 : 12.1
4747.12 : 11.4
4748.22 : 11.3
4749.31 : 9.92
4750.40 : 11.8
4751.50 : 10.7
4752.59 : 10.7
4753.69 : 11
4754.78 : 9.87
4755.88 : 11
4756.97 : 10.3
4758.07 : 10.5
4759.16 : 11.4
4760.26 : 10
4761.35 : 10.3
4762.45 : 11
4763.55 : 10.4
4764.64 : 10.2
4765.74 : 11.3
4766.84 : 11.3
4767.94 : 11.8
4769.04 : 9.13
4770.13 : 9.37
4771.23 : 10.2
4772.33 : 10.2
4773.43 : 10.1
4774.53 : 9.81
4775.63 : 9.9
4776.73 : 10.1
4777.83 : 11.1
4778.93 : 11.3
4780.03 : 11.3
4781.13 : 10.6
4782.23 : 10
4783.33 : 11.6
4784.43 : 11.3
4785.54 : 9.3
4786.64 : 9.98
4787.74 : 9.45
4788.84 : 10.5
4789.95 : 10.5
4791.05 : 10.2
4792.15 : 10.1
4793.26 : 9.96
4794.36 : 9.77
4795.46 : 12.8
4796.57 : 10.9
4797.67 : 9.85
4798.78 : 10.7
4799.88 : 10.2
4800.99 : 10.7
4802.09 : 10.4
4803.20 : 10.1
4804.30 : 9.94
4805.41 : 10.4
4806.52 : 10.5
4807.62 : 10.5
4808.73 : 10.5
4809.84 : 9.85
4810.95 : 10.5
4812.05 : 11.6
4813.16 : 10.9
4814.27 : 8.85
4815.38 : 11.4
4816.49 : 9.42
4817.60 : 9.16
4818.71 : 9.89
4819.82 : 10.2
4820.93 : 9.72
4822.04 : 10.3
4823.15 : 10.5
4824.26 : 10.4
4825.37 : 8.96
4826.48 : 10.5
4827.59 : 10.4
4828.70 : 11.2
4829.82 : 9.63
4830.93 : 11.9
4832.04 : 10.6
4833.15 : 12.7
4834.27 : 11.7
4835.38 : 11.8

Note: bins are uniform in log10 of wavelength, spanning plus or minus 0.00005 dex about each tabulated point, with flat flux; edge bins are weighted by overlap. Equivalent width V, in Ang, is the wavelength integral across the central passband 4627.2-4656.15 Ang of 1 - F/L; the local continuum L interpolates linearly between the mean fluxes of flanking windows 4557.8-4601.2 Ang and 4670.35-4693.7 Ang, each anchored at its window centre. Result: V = 2.0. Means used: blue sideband 10.8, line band 9.85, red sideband 10.4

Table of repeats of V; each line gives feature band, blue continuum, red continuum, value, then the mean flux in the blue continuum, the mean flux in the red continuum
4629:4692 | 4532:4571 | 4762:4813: 6.7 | 11.5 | 10.5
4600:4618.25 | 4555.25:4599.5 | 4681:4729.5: 1.4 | 10.9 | 10.3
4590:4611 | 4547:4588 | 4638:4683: 1.1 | 11.1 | 9.69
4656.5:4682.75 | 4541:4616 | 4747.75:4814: 2.1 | 10.7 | 10.5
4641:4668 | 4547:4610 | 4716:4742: 3.9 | 10.7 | 10.5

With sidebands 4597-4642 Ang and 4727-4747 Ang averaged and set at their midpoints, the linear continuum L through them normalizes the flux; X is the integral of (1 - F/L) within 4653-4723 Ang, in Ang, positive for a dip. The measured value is 4.7 Ang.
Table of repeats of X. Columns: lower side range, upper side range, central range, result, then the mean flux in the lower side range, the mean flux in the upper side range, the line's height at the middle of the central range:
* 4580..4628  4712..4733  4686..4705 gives 0.8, 10.3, 10.6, 10.5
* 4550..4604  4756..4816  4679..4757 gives 1.0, 10.9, 10.5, 10.6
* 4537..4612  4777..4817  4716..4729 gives 0.0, 10.8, 10.5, 10.6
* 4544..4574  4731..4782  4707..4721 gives 0.6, 11.4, 10.6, 10.8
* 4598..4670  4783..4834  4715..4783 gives -2.4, 9.85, 10.4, 10.2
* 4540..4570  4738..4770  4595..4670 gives 8.8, 11.5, 10.7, 11.2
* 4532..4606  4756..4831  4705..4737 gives 0.4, 11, 10.4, 10.6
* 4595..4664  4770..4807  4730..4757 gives -1.2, 9.83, 10.4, 10.2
